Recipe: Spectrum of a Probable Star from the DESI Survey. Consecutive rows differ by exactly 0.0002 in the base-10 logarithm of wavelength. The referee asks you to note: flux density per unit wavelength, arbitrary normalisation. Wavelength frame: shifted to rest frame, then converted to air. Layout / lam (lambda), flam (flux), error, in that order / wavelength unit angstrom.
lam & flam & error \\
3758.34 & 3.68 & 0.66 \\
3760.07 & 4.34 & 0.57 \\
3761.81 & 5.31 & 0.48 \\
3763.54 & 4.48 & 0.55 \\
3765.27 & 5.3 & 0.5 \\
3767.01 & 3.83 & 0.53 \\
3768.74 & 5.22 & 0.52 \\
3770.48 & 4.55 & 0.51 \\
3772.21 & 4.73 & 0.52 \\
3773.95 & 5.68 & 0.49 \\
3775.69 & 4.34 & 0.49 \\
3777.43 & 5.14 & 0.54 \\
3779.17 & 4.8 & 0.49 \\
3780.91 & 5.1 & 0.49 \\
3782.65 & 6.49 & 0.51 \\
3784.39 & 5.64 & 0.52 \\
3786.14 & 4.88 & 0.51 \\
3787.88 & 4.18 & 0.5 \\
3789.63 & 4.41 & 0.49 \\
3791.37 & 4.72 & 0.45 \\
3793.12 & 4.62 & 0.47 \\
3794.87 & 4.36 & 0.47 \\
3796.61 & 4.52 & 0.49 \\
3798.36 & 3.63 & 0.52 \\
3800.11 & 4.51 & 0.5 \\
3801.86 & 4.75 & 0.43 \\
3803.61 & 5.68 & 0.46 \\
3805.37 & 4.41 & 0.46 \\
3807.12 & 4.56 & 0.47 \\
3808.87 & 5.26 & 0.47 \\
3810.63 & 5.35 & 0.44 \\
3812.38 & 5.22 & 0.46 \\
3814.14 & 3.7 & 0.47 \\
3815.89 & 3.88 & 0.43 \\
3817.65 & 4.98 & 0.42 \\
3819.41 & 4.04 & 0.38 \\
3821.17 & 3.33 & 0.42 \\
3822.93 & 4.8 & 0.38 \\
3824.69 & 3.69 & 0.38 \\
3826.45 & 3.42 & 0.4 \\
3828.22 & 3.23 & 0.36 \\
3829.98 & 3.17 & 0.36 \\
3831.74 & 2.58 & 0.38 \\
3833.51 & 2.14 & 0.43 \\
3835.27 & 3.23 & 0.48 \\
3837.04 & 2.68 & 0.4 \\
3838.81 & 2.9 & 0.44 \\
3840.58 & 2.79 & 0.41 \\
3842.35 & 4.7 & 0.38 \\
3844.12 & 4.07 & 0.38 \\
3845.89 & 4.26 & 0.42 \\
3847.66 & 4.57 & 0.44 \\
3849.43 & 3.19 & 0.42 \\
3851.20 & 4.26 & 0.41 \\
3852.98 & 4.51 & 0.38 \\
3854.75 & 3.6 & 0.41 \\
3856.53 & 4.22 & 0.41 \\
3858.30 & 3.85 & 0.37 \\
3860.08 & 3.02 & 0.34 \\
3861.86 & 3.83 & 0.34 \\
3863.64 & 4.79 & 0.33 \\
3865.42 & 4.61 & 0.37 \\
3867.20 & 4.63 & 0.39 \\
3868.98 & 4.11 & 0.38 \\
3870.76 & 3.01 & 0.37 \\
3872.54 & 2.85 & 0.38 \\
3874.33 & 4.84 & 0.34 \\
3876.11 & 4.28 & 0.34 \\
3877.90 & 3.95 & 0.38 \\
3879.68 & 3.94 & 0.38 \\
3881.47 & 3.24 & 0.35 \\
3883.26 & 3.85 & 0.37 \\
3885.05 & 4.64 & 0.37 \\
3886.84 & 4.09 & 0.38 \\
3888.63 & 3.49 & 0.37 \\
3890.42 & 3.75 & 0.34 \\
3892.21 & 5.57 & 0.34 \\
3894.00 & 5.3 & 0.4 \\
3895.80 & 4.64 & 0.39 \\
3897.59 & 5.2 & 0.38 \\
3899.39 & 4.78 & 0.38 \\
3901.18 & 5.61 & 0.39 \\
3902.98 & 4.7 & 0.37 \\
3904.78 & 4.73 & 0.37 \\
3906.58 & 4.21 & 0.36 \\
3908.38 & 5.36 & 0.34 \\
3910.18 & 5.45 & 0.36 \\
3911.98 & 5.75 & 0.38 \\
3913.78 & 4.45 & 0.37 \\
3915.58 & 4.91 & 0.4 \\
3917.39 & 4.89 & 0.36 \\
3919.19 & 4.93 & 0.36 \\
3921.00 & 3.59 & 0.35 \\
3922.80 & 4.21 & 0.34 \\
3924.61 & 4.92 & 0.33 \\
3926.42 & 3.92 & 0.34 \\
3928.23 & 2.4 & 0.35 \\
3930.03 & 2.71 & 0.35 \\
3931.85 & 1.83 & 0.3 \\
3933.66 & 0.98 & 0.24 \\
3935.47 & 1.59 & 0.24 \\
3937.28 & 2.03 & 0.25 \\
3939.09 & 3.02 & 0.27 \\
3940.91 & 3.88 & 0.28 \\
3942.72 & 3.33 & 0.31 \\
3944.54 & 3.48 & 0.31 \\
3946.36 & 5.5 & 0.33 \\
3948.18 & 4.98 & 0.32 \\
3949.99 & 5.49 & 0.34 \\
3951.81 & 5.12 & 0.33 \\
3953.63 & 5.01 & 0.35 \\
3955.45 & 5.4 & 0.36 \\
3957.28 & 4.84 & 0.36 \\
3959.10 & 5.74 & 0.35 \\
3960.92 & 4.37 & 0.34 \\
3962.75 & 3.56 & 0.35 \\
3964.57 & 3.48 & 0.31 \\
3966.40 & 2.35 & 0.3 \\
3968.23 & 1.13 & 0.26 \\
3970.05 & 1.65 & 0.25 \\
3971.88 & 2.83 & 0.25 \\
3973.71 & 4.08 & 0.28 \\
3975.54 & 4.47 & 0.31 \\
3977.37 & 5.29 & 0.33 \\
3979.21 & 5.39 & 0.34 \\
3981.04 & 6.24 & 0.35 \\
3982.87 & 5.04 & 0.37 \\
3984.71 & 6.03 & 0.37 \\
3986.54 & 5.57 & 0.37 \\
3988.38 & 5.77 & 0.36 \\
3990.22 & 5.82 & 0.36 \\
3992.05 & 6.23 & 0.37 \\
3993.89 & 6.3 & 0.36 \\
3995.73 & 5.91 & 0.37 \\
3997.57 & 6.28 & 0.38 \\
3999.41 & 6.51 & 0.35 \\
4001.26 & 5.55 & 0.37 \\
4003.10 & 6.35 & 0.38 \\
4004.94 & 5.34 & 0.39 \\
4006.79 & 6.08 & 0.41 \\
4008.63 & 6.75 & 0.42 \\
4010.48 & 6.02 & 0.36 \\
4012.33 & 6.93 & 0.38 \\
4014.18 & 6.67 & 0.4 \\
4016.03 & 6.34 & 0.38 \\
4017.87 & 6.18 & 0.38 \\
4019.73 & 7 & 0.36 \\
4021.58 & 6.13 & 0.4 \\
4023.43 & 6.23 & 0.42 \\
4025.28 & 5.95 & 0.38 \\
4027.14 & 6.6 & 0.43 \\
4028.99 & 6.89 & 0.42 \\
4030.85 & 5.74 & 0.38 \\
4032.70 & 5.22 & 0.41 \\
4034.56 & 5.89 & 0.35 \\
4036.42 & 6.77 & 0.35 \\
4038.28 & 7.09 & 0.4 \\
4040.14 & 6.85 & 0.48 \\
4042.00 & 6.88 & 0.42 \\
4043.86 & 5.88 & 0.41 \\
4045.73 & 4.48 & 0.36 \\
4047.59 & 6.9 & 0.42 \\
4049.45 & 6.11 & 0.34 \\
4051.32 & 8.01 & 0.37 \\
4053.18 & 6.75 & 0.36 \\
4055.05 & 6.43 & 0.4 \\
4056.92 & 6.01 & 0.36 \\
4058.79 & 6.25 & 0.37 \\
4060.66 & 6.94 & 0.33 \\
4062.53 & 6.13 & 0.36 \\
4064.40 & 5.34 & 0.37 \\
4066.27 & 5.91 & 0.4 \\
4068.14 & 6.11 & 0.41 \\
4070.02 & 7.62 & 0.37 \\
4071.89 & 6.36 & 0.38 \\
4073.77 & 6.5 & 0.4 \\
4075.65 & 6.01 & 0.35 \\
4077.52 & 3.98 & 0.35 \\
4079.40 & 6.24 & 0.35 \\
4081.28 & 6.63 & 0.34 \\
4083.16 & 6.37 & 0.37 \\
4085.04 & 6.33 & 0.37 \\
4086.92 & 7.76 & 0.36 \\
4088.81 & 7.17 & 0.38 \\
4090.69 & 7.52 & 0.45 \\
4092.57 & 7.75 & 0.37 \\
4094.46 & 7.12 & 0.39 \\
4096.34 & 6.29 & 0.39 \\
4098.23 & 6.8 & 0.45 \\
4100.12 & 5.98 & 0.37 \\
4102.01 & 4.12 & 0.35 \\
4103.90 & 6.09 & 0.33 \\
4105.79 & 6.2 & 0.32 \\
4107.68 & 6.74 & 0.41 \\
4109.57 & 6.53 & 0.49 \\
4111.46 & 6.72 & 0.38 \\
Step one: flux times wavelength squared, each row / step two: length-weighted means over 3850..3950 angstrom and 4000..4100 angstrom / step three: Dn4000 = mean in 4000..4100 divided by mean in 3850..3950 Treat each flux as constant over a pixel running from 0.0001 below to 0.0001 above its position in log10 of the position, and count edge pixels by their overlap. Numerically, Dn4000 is 1.69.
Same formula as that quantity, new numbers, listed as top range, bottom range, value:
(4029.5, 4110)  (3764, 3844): 1.69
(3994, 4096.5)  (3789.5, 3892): 1.76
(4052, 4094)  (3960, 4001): 1.42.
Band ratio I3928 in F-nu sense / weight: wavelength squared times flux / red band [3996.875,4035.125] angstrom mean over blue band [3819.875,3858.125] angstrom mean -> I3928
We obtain 1.89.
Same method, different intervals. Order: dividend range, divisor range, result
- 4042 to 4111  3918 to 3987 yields 1.71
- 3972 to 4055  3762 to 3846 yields 1.56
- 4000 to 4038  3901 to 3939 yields 1.68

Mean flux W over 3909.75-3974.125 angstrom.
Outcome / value 3.81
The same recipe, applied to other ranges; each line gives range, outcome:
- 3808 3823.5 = 4.5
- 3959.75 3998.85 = 4.69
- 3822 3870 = 3.73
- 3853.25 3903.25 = 4.23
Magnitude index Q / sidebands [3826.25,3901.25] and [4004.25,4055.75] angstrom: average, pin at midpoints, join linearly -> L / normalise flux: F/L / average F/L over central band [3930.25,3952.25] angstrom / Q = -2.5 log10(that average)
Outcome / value 0.45 mag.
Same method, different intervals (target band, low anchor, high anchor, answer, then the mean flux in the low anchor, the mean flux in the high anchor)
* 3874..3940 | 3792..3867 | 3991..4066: 0.190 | 4.03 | 6.29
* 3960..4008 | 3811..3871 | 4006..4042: 0.192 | 3.82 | 6.4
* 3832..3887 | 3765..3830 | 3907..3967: 0.143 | 4.59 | 4.05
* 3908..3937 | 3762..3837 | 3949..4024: 0.296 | 4.43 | 5.3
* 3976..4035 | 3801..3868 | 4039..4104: -0.061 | 4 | 6.4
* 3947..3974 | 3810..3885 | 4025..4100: 0.277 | 3.84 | 6.44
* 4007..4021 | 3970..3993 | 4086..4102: -0.165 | 5.08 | 6.87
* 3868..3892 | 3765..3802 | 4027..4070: 0.343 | 4.78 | 6.33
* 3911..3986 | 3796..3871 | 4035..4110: 0.269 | 4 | 6.42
